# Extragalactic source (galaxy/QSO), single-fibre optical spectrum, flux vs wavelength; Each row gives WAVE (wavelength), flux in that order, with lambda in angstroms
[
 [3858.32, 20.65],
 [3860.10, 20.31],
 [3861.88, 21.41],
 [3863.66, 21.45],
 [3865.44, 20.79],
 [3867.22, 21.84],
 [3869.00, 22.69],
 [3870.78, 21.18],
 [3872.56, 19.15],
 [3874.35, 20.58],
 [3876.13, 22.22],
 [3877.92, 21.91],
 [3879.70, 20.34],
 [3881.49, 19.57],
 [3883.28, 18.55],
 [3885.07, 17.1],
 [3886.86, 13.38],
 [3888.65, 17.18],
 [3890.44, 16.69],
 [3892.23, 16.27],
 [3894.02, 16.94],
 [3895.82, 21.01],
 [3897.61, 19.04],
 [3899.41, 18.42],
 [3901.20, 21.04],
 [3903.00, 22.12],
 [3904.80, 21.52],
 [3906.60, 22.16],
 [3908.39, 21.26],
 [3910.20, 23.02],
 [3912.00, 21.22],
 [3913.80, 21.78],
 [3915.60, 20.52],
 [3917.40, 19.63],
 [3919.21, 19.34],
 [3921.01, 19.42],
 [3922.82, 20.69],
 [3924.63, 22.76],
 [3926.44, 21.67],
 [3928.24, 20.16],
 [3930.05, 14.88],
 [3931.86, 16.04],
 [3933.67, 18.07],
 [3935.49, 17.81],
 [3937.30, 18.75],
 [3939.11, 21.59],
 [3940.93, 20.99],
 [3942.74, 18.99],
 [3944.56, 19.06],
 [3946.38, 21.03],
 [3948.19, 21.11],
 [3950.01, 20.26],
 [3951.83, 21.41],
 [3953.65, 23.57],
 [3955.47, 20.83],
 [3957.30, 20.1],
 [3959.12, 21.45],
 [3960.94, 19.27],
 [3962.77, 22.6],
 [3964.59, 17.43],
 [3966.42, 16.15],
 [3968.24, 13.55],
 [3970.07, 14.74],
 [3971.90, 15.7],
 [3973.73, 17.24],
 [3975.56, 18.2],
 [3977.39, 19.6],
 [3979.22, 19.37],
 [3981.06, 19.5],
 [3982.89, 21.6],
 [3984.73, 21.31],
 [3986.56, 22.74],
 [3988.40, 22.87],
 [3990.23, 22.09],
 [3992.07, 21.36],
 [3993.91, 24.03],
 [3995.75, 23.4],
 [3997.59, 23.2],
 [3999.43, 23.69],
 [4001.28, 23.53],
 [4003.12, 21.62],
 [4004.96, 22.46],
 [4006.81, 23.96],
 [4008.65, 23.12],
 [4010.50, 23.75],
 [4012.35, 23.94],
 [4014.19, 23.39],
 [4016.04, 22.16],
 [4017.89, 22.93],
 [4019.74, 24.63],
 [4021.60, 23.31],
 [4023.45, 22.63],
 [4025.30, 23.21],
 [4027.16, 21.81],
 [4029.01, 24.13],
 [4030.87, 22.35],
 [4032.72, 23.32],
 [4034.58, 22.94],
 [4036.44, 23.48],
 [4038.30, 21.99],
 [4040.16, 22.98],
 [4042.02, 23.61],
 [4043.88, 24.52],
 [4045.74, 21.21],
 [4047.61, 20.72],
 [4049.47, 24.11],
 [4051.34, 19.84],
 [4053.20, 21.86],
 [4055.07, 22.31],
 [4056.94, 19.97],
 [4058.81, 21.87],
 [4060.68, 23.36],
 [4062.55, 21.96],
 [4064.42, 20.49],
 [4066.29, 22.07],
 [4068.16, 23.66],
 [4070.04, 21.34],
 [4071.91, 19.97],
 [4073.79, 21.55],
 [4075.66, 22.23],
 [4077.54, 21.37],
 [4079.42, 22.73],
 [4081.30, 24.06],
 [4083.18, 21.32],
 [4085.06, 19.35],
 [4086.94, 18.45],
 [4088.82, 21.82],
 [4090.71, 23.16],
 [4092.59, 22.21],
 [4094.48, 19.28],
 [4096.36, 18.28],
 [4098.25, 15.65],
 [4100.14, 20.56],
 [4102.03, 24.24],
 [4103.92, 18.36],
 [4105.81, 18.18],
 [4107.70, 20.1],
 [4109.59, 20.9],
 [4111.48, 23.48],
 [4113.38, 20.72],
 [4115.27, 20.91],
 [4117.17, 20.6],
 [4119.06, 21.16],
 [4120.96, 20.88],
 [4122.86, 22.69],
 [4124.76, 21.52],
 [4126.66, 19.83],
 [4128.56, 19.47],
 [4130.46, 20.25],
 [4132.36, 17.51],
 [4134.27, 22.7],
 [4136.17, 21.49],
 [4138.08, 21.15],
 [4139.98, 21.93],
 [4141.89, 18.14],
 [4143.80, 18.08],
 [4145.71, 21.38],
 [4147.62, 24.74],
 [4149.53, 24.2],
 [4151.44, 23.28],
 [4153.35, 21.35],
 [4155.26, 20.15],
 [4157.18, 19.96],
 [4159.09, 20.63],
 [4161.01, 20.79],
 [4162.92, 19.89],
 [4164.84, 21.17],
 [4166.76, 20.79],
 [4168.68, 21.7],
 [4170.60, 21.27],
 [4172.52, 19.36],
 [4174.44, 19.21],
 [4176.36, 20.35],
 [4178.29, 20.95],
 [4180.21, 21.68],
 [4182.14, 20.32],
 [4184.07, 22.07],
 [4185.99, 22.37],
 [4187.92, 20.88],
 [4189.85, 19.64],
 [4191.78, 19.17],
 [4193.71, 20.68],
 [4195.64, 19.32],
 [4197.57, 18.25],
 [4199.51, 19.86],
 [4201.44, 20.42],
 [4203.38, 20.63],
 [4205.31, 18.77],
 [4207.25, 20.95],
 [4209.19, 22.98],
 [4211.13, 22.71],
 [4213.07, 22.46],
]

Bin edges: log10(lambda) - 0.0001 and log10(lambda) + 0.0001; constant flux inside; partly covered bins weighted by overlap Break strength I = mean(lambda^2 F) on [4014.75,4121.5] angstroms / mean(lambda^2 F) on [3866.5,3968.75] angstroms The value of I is 1.18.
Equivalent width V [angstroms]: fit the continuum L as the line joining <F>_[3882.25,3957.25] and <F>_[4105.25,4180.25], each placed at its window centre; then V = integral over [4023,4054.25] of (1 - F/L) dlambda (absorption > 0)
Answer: -3.5 angstroms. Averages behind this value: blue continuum 19.7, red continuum 20.9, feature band 22.6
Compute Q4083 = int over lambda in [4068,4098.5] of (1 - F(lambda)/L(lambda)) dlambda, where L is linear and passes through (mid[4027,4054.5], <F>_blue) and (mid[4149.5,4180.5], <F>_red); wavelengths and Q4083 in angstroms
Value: 1.4 angstroms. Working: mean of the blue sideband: 22.6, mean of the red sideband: 20.9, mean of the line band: 21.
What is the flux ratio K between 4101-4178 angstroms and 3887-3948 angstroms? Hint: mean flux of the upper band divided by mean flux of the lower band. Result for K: 1.06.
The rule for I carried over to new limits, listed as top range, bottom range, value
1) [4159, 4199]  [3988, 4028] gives 0.97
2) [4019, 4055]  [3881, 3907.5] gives 1.30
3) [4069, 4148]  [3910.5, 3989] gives 1.14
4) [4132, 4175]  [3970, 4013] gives 1.06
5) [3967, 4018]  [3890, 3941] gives 1.11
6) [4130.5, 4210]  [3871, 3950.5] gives 1.20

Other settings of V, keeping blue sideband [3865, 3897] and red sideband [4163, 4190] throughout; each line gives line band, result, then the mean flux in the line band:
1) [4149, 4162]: -0.4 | 21.4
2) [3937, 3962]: -1.3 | 20.7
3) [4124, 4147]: 0.3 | 20.3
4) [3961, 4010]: -1.9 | 20.6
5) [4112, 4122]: -0.2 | 21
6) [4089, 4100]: 0.3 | 19.9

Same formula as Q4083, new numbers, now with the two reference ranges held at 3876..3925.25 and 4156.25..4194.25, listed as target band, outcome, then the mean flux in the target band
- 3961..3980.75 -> 2.37 angstroms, 17.6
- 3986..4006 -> -2.74 angstroms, 22.8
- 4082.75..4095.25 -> -0.26 angstroms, 20.8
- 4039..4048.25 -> -1.11 angstroms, 22.6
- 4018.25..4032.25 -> -2.07 angstroms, 23.1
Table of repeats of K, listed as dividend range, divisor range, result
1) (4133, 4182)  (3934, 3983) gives 1.09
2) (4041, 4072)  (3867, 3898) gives 1.15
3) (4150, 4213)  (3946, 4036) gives 0.97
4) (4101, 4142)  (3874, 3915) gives 1.05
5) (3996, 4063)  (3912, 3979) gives 1.18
